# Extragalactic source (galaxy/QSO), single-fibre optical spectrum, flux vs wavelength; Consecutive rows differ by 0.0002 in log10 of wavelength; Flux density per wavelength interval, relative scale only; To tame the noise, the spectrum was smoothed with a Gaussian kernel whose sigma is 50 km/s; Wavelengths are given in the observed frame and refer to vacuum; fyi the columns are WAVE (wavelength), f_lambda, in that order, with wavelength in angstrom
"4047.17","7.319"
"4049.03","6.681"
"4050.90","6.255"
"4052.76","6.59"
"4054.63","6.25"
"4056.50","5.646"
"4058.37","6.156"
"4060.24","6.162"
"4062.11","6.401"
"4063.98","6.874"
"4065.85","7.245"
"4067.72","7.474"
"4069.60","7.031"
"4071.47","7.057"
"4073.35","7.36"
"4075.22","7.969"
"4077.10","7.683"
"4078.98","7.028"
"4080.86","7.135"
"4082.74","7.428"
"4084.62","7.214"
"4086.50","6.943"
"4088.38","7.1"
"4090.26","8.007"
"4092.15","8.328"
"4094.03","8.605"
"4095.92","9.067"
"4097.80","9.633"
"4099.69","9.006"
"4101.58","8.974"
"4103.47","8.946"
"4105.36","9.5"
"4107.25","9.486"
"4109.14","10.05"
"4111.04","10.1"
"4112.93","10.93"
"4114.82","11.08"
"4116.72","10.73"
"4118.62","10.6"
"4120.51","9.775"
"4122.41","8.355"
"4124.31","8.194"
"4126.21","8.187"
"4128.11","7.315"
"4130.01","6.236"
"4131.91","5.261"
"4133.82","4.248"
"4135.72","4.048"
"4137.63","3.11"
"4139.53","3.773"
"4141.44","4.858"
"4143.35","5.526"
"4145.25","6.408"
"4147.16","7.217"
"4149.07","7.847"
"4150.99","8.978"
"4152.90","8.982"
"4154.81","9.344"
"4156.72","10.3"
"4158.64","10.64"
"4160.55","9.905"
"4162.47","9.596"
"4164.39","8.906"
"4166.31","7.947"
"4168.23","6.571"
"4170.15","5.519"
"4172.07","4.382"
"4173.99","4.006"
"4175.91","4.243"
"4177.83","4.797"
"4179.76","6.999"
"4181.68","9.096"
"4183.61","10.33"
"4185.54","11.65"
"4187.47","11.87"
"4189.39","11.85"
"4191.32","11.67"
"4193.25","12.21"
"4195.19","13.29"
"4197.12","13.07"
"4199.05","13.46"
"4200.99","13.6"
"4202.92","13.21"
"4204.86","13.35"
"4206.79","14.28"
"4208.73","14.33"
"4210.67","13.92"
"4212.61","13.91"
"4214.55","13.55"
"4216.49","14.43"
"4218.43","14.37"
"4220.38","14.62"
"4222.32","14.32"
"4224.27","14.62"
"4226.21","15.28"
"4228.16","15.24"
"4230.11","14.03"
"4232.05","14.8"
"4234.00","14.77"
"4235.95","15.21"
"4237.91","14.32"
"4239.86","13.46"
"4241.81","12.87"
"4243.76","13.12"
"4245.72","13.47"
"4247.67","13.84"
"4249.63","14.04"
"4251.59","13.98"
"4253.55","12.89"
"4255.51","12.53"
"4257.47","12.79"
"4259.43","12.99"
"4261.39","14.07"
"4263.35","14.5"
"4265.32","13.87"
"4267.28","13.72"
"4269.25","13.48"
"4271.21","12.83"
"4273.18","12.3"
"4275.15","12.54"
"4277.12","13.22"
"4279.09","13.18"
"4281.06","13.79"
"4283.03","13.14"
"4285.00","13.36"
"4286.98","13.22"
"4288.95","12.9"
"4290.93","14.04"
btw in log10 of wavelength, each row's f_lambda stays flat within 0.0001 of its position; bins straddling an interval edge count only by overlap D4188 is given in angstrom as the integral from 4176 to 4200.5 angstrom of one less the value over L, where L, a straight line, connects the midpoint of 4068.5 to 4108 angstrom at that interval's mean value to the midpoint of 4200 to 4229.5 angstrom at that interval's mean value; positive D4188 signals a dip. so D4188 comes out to 4.4 angstrom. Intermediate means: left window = 8.06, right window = 14.2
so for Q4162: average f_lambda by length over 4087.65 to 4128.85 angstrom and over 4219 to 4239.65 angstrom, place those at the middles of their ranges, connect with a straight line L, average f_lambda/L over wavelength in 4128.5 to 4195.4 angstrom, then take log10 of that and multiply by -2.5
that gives 0.46 mag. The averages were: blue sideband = 9.2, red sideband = 14.7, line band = 7.7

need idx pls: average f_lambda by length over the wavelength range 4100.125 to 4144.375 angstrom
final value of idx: 7.8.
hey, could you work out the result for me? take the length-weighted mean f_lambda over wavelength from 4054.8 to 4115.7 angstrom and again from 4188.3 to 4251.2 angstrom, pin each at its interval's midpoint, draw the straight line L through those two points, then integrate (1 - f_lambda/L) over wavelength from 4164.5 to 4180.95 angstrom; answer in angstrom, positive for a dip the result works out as 8.4 angstrom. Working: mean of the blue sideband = 8.03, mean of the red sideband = 13.8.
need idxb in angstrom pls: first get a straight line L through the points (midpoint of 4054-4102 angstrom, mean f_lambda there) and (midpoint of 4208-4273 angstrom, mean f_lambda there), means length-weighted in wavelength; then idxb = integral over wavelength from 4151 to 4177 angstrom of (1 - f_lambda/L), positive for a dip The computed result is 7.33 angstrom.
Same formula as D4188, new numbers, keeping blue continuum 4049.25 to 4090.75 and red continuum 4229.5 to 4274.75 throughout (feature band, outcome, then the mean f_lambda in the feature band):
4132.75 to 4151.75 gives 8.04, 5.56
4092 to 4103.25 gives -1.45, 8.98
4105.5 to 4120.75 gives -3.22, 10.3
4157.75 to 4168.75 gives 1.42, 9.01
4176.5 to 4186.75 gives 2.38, 8.49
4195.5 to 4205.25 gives -1.34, 13.3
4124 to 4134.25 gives 2.82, 6.59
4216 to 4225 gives -1.45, 14.5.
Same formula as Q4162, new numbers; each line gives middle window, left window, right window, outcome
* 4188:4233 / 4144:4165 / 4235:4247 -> -0.15 mag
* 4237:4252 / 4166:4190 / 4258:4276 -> -0.15 mag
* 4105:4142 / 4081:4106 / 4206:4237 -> 0.22 mag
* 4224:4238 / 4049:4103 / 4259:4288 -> -0.22 mag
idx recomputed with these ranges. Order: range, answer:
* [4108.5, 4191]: 7.92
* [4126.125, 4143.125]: 5.09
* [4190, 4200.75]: 12.8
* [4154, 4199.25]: 9.17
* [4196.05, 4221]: 13.8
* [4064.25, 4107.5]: 7.97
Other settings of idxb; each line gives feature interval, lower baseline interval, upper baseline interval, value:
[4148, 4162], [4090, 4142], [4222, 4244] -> 1.1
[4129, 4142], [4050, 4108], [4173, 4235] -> 7.0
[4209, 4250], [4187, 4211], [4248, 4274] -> -3.0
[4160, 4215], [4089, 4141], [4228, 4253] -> 6.2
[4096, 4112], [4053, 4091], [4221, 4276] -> -2.4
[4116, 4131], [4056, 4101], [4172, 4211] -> 0.3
